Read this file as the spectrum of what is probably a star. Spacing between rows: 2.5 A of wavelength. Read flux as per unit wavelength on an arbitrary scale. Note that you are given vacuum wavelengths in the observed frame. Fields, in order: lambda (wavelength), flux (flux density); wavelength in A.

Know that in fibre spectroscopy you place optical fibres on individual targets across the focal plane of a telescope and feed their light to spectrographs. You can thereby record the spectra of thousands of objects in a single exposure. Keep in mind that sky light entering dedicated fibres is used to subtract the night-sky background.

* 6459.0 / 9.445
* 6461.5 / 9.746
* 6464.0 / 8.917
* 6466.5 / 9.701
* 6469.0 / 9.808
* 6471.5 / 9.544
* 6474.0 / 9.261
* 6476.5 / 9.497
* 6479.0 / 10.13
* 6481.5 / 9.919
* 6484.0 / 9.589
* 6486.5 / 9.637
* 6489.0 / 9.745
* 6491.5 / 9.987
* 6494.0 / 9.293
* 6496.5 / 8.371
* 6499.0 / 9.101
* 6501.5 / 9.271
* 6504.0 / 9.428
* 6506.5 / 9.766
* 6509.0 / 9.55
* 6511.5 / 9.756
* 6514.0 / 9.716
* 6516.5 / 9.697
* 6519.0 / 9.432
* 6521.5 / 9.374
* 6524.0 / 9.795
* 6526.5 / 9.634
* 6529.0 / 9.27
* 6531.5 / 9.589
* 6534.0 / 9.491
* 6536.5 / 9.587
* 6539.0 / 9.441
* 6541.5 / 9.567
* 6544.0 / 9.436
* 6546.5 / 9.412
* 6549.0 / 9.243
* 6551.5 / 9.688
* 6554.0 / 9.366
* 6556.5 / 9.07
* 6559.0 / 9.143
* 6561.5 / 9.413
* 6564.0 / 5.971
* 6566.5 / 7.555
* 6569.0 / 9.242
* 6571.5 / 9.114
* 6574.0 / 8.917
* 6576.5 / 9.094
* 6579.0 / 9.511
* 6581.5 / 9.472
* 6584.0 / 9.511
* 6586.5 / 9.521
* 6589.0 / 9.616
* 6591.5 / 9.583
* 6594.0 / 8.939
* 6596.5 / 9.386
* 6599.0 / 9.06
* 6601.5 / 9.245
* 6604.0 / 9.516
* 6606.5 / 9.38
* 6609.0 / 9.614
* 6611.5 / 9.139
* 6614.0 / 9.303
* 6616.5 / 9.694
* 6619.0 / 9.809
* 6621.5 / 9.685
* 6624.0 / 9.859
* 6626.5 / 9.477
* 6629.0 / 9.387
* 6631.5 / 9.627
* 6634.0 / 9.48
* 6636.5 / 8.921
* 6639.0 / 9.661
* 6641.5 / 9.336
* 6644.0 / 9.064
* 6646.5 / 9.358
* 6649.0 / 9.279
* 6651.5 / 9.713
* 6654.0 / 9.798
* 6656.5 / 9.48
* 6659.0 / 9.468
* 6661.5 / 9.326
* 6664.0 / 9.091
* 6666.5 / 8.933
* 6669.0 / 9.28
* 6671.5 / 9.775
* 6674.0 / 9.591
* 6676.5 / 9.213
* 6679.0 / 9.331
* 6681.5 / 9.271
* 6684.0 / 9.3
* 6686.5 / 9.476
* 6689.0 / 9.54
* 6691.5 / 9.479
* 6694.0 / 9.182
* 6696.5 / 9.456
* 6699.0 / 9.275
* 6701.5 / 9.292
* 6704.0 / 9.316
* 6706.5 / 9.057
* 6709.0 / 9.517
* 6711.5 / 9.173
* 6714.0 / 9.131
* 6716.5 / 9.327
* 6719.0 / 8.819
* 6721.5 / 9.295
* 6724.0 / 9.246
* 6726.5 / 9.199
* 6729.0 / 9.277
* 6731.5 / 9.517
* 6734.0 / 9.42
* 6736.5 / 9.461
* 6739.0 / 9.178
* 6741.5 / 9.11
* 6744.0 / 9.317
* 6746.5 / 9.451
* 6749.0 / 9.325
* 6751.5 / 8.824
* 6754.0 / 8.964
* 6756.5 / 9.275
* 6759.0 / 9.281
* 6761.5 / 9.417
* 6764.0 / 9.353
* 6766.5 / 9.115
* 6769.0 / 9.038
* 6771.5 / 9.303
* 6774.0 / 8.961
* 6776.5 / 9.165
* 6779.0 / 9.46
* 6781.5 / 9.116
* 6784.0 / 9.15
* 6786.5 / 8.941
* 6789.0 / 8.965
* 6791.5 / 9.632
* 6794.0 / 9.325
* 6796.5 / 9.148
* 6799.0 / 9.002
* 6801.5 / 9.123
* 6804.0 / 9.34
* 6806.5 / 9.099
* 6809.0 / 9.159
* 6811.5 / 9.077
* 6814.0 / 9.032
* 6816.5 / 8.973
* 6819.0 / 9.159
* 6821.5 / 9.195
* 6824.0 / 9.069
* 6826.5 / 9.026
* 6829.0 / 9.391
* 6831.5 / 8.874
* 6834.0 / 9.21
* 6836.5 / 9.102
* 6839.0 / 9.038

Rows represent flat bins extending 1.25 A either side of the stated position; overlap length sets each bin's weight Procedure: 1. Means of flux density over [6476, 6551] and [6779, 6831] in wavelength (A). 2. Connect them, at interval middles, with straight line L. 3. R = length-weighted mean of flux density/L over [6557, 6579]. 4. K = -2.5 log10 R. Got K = 0.10 mag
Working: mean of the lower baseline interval 9.53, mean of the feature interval 8.63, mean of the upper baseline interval 9.15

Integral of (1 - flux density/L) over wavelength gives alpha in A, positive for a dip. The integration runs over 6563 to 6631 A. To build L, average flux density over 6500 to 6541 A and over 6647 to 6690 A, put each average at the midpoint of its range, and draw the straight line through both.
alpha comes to 1.8 A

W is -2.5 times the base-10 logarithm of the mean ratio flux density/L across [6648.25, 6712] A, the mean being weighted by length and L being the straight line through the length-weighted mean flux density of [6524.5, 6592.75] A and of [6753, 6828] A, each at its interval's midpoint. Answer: -0.02 mag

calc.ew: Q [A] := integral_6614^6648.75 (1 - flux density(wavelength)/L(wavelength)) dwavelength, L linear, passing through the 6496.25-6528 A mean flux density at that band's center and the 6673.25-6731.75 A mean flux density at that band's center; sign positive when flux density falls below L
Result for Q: -0.4 A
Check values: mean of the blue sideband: 9.49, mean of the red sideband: 9.3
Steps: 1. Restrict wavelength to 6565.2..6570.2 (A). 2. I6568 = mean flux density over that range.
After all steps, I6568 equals 8.37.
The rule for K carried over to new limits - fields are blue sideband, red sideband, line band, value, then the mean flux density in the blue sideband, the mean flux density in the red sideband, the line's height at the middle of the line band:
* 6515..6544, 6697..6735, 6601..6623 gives -0.01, 9.53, 9.26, 9.41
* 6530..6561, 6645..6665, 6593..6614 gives 0.02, 9.42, 9.44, 9.43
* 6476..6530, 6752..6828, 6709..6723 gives 0.01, 9.55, 9.16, 9.26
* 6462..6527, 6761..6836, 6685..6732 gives 0.00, 9.54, 9.16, 9.27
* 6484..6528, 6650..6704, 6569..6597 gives 0.01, 9.5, 9.39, 9.45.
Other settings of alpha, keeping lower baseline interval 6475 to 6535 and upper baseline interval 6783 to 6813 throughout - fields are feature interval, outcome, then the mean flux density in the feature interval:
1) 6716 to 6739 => -0.1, 9.28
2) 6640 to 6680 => -0.2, 9.38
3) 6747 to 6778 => 0.1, 9.18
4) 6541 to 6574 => 1.9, 8.92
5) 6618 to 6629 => -0.3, 9.67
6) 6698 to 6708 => 0.0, 9.24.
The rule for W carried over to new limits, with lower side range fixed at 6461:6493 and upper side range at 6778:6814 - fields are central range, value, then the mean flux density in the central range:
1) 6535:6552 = 0.01 mag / 9.47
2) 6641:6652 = 0.01 mag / 9.33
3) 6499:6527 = 0.00 mag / 9.56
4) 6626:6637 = 0.00 mag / 9.4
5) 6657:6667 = 0.01 mag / 9.25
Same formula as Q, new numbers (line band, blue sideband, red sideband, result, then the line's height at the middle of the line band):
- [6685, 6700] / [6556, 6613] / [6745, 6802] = -0.42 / 9.15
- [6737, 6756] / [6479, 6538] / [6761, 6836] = 0.09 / 9.23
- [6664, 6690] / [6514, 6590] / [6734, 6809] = -0.38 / 9.22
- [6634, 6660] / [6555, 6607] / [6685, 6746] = -0.67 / 9.17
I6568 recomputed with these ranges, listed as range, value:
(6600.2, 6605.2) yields 9.38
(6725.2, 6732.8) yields 9.33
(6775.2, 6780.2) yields 9.31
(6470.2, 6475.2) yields 9.41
